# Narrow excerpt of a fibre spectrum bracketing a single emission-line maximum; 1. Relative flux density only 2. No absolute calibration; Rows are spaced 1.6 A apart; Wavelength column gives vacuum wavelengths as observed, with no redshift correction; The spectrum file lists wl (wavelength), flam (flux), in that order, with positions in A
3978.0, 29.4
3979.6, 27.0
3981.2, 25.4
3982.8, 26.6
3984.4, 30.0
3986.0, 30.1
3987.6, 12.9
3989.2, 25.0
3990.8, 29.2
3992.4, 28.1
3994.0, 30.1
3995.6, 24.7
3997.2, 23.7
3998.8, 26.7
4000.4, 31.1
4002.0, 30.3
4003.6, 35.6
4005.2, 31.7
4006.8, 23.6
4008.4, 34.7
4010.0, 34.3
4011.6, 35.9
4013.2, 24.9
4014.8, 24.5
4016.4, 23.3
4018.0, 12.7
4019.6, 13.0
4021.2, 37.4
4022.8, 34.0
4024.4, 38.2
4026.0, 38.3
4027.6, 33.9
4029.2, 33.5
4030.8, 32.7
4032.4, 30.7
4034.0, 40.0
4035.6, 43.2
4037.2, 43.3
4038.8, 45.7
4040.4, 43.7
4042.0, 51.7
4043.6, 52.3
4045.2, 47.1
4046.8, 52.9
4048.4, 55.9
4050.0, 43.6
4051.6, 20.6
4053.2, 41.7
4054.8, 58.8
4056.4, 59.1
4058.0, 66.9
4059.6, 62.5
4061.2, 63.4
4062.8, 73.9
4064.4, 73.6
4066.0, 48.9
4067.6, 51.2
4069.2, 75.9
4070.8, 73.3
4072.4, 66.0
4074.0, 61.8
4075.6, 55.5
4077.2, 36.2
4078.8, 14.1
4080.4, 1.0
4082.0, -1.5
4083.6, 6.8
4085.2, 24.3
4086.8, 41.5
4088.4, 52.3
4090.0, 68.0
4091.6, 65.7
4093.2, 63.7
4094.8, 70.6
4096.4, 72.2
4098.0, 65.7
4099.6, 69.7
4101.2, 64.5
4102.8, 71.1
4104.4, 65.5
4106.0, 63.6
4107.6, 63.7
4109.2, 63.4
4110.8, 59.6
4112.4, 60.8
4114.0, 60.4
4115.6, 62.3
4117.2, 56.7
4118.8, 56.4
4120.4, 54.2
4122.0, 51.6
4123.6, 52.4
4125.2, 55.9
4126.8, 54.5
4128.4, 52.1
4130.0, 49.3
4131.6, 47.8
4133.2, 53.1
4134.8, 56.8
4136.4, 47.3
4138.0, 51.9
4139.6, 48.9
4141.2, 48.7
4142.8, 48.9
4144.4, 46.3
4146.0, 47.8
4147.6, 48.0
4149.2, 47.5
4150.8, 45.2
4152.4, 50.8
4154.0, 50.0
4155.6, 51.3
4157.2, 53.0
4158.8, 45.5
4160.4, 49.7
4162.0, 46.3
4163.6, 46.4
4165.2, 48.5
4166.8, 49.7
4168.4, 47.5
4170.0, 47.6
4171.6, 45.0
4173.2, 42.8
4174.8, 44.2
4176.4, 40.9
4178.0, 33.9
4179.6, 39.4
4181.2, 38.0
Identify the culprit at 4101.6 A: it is Ly-alpha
